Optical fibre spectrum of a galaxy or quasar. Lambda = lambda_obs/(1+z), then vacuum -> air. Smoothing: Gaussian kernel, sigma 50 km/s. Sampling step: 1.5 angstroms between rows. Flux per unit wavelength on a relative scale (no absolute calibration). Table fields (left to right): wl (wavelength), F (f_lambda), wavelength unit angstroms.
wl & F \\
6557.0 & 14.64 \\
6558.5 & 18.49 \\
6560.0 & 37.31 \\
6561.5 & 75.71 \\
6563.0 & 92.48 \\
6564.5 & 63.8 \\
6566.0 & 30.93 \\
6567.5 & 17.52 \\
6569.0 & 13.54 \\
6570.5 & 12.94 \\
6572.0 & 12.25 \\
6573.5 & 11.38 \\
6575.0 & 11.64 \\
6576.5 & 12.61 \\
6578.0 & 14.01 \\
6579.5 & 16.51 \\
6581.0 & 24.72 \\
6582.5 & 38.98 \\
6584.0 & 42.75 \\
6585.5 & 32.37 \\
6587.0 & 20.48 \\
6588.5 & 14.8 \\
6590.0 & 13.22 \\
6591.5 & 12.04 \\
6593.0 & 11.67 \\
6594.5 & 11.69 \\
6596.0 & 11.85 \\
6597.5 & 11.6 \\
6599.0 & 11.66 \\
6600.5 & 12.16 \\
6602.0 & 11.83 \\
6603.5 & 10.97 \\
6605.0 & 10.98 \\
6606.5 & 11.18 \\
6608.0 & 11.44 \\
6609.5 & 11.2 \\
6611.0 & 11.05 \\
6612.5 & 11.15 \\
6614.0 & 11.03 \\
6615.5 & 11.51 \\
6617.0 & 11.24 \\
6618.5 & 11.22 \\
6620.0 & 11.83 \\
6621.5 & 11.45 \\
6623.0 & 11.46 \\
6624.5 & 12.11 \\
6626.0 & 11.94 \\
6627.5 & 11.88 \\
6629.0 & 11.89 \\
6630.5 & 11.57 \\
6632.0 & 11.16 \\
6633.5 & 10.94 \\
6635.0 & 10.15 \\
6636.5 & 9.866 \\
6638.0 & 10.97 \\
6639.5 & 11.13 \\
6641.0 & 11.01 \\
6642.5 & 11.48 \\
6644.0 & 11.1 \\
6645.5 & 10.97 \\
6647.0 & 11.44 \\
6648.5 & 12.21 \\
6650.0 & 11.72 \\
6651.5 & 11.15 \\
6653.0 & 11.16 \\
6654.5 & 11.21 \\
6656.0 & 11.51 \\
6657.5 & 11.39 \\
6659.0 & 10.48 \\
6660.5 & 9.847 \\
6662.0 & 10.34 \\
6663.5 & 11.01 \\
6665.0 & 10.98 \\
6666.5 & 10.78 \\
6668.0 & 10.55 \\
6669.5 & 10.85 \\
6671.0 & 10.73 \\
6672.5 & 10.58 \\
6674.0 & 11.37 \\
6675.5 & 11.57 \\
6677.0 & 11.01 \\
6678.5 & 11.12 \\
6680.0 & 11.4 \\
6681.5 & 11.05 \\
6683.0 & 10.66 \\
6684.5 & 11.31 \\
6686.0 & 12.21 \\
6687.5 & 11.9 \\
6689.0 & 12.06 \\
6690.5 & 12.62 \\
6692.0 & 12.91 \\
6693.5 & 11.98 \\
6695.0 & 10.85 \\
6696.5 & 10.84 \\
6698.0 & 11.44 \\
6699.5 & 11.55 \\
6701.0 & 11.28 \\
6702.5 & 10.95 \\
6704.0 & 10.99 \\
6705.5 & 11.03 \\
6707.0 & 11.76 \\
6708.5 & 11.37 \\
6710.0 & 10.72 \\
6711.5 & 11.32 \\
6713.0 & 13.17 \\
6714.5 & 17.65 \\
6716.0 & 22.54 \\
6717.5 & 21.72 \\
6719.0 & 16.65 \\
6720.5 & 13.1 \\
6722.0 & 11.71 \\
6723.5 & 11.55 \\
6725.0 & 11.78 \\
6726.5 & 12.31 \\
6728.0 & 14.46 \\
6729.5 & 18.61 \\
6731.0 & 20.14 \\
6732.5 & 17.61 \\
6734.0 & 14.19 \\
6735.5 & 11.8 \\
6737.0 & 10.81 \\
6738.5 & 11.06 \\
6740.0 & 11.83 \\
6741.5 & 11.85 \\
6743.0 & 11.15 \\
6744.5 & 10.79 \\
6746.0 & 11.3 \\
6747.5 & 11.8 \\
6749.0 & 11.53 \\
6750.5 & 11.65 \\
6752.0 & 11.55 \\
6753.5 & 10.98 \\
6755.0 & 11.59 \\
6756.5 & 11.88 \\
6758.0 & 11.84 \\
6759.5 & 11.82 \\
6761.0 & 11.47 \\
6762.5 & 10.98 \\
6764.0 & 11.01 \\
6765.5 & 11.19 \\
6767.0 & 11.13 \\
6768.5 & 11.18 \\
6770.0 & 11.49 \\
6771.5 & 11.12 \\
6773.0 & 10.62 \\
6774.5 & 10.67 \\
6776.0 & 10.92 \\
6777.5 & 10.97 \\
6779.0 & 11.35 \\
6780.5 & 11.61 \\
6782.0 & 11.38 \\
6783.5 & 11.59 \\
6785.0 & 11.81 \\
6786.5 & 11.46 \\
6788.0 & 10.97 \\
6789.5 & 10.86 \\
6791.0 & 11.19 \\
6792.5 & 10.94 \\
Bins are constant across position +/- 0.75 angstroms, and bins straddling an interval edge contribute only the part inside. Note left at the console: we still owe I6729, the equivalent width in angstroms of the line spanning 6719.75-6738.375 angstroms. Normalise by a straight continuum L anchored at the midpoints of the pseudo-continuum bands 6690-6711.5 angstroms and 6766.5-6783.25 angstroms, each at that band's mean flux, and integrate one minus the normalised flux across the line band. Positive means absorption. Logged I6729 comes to -4.3 angstroms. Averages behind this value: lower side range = 11.4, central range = 13.9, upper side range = 11.1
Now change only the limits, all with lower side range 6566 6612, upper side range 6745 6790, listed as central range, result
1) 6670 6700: 4.44 angstroms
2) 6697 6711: 1.87 angstroms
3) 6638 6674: 8.02 angstroms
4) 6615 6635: 4.66 angstroms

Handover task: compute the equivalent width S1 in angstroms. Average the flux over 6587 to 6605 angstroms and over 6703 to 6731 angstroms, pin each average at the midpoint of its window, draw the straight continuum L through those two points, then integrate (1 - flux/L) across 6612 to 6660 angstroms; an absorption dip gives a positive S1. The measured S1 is 6.3 angstroms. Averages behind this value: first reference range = 12.4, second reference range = 14.2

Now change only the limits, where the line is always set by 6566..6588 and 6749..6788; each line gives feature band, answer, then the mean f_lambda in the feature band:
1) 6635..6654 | 6.7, 11.1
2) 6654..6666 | 4.1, 10.8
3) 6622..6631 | 3.1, 11.8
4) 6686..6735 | 1.7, 13.5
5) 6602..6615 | 5.3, 11.2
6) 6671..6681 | 2.9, 11.1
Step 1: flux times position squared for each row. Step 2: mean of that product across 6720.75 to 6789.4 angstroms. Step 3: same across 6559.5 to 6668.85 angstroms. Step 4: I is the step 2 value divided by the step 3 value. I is 0.8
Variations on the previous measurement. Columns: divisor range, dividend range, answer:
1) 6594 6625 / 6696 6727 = 1.18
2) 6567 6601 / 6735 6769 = 0.70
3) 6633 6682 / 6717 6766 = 1.19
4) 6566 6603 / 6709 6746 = 0.86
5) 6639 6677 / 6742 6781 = 1.05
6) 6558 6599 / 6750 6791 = 0.47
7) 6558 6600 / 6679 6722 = 0.53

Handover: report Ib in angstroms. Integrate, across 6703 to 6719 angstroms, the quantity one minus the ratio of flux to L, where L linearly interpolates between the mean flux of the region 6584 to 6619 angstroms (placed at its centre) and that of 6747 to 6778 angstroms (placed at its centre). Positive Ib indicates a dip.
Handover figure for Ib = -3.0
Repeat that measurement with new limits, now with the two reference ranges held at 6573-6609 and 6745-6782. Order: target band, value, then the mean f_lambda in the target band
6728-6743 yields -2.4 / 14.1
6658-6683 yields 5.7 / 10.9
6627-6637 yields 2.7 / 11.1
